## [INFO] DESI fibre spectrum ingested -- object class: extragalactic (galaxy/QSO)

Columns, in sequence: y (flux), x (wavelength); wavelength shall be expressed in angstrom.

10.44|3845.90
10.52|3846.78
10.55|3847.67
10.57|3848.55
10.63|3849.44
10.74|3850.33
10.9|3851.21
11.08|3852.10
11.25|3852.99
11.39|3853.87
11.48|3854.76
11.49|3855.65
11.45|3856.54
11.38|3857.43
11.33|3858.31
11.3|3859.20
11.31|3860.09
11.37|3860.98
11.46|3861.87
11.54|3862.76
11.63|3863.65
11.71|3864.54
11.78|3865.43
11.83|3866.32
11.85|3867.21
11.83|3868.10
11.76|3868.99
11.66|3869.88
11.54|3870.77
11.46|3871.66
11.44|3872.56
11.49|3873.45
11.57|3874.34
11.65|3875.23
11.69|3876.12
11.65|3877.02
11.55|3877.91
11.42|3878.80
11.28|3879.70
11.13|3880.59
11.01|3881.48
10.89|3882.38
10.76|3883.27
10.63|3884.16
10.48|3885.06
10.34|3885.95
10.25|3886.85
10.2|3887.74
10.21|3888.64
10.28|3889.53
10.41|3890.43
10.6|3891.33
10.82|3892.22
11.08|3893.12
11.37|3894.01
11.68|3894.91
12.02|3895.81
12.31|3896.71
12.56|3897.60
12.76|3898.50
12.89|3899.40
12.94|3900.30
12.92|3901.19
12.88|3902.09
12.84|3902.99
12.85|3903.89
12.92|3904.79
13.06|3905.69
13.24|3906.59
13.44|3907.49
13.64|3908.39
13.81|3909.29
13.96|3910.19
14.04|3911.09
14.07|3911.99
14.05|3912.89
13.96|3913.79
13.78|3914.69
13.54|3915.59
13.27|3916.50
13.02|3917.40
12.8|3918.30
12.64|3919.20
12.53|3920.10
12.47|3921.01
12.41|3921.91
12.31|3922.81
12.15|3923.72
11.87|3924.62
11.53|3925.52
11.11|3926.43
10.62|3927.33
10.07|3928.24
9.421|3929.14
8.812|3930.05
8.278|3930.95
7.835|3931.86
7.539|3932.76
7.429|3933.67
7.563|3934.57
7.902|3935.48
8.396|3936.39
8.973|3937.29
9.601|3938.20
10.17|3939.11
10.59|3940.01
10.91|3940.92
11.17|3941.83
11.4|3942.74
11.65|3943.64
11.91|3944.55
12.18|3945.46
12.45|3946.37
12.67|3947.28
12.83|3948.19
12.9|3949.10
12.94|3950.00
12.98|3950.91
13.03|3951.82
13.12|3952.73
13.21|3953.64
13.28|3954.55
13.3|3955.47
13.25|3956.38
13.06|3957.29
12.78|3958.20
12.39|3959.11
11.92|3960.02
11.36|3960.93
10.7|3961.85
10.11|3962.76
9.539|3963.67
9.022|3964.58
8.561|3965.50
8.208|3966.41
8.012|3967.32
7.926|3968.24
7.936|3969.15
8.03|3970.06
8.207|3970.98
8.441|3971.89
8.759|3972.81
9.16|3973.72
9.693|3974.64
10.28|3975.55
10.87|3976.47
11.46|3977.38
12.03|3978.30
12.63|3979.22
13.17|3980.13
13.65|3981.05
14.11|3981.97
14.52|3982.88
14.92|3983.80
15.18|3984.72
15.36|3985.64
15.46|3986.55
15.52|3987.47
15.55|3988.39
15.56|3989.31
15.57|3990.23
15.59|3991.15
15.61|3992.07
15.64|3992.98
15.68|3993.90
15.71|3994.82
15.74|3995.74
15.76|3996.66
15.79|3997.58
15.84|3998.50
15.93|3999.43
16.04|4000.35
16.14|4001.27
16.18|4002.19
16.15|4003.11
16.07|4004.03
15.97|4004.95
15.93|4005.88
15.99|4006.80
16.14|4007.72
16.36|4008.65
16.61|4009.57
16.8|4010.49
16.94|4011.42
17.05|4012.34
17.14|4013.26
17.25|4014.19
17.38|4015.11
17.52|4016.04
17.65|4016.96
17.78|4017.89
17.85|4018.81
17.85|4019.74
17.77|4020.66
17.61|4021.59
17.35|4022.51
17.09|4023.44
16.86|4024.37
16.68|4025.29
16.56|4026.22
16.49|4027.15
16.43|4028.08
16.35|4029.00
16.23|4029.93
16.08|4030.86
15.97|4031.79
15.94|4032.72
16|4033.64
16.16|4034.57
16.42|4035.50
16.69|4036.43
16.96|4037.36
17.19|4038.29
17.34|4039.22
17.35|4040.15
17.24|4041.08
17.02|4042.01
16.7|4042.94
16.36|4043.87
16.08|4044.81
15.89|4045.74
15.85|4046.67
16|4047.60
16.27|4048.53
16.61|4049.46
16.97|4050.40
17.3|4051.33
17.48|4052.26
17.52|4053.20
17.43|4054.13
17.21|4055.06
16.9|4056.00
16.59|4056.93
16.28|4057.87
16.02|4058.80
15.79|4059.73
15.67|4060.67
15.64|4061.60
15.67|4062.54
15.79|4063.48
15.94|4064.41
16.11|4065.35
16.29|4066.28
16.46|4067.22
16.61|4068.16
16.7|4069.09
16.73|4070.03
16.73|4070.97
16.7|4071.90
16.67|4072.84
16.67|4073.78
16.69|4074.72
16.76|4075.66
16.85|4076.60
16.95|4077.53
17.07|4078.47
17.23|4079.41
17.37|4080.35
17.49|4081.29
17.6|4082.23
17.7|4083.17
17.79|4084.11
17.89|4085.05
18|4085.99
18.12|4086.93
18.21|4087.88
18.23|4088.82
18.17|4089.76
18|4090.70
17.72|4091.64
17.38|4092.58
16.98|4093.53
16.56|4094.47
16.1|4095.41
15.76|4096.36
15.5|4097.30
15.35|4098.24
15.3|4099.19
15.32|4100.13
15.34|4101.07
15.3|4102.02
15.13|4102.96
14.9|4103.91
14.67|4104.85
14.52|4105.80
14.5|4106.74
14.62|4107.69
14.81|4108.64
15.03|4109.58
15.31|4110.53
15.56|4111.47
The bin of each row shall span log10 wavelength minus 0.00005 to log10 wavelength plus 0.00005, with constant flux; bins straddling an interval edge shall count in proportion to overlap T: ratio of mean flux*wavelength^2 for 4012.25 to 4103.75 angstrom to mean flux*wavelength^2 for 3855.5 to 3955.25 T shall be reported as 1.56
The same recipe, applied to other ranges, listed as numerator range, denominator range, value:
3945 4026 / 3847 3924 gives 1.24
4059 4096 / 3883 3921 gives 1.50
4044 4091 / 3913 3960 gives 1.56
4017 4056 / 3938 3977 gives 1.60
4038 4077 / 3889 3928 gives 1.43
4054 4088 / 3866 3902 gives 1.62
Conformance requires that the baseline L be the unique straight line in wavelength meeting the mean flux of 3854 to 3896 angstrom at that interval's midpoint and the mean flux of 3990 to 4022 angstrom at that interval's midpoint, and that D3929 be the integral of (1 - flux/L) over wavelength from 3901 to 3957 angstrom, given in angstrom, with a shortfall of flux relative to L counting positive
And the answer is 6.3 angstrom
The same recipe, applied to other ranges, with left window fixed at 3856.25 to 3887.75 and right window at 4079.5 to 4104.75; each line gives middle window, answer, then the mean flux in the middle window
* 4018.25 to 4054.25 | -3.19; 16.8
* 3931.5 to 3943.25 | 3.40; 9.22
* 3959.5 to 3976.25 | 5.44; 9.25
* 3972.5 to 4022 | -2.82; 15.3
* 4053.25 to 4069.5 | -0.31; 16.3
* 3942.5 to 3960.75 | 0.90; 12.7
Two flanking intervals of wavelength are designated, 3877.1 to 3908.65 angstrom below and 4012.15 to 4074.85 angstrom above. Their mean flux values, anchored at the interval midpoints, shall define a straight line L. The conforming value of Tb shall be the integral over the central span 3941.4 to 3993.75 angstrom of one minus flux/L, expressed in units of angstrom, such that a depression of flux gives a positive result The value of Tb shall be 7.6 angstrom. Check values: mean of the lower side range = 11.7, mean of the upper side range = 16.7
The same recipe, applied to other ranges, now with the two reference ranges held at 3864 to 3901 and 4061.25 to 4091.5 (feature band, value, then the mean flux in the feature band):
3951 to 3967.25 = 2.5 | 11.5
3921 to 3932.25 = 1.8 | 10.6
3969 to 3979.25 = 3.2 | 9.73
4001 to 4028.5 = -2.9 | 16.9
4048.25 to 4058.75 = -0.4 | 16.9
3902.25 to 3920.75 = -1.7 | 13.4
